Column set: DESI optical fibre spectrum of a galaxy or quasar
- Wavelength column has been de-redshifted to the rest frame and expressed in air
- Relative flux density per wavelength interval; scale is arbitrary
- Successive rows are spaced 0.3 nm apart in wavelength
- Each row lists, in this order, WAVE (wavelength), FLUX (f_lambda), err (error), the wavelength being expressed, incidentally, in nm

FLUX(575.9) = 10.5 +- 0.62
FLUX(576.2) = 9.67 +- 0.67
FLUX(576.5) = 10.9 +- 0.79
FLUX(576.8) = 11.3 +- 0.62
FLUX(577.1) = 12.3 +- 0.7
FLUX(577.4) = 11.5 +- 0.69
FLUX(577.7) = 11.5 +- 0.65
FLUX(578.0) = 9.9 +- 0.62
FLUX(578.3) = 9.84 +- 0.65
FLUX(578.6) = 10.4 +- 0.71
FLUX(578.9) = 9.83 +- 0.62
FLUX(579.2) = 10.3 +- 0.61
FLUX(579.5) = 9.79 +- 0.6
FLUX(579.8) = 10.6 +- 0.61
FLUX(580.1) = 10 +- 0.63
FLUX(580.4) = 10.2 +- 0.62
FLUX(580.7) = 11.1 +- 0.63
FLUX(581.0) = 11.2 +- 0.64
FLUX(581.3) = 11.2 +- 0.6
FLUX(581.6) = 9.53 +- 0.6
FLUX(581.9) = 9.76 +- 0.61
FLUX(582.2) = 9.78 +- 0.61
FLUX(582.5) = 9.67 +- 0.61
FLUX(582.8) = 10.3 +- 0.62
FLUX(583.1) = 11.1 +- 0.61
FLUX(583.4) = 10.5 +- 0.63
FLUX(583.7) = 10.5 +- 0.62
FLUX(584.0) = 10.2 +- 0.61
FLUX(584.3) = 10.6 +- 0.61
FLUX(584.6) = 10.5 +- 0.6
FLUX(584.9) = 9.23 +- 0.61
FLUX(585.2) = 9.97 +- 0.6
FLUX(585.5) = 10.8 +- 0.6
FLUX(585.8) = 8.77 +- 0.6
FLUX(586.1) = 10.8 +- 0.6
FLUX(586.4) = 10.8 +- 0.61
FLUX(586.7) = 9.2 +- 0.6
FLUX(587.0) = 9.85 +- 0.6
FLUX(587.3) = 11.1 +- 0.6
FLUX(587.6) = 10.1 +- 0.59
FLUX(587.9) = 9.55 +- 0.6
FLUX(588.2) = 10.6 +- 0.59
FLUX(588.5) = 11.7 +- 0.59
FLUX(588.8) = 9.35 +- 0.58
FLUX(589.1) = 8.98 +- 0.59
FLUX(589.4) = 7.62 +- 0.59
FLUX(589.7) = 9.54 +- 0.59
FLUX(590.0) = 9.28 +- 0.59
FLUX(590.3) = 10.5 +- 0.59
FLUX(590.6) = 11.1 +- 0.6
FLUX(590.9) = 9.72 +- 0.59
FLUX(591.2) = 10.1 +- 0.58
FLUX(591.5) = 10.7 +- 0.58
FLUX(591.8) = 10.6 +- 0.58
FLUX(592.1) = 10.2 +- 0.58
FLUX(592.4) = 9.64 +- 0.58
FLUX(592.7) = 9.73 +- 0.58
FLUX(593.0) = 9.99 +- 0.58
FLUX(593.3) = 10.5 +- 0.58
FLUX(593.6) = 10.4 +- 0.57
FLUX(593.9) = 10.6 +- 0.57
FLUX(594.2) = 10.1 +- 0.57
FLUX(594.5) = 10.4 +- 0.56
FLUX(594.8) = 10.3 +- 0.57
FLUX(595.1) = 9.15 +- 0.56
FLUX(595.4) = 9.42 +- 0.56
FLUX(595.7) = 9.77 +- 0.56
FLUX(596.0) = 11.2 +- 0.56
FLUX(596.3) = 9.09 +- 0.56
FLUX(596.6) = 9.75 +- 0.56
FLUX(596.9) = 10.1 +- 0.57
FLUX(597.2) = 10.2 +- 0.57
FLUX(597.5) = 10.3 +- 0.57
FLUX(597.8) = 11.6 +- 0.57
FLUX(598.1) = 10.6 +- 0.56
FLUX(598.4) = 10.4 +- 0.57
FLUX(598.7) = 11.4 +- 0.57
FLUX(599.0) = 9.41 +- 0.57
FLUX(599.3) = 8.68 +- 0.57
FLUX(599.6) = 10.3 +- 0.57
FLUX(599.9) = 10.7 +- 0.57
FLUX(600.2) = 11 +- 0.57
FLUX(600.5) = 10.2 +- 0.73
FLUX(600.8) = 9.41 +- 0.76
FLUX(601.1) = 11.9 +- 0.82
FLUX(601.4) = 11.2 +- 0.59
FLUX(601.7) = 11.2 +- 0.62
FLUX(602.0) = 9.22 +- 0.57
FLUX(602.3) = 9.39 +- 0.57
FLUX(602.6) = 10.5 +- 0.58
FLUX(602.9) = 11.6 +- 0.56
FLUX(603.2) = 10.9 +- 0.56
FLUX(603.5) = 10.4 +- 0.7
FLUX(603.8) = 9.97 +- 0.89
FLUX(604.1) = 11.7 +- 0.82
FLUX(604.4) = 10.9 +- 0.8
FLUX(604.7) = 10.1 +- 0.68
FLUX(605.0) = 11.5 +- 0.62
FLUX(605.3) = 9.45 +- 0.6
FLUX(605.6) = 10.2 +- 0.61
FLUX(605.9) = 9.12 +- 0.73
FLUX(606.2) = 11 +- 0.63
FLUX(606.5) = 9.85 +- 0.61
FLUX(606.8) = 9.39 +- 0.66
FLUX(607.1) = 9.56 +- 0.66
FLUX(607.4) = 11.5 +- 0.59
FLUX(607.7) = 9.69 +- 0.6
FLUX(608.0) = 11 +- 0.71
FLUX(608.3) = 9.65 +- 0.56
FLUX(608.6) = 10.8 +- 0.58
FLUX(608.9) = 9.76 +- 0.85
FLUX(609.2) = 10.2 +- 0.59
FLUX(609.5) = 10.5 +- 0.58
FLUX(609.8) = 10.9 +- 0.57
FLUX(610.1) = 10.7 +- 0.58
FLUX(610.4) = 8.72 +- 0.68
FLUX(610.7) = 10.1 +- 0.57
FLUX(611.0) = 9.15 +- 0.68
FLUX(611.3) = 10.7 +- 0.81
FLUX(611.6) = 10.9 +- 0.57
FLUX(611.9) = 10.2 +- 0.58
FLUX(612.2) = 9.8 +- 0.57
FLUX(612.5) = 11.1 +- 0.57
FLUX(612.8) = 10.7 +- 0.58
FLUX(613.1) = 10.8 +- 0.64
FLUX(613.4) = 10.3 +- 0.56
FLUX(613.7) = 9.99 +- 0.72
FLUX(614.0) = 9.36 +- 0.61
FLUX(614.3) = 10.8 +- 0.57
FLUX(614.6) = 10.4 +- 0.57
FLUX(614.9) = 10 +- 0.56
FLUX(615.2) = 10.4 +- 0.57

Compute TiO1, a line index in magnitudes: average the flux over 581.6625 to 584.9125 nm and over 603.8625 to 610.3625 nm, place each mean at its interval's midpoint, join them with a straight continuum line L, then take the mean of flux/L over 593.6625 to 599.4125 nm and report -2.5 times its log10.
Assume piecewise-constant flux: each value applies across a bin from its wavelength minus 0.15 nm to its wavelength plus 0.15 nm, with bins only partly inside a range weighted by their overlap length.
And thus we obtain 0.014 mag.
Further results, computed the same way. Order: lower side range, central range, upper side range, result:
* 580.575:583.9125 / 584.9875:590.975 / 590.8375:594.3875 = 0.04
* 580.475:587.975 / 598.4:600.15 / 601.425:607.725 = 0.02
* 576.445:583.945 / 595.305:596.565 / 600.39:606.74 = 0.06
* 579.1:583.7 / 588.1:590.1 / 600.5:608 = 0.09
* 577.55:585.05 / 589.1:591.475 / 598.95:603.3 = 0.07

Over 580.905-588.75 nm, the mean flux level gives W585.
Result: 10.3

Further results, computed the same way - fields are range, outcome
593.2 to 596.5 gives 10.1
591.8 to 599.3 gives 10.2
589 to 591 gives 9.54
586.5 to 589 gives 10.2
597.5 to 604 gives 10.5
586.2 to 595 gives 10.1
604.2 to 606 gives 10.3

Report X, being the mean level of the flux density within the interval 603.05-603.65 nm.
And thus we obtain 10.7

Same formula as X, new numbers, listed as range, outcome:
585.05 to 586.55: 10.2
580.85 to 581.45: 11.2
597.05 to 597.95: 10.7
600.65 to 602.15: 10.6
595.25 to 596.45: 9.87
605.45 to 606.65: 10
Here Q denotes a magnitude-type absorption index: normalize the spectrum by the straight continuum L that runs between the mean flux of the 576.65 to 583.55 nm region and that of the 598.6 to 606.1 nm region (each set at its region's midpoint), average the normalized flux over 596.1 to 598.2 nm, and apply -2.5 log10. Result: 0.02 mag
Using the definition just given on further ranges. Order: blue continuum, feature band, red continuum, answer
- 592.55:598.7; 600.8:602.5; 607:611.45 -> -0.028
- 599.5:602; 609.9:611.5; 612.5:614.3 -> 0.051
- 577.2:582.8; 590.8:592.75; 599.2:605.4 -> 0.033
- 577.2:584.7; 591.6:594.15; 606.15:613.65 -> 0.014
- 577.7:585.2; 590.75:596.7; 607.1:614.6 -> 0.022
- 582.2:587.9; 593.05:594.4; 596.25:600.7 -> -0.014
